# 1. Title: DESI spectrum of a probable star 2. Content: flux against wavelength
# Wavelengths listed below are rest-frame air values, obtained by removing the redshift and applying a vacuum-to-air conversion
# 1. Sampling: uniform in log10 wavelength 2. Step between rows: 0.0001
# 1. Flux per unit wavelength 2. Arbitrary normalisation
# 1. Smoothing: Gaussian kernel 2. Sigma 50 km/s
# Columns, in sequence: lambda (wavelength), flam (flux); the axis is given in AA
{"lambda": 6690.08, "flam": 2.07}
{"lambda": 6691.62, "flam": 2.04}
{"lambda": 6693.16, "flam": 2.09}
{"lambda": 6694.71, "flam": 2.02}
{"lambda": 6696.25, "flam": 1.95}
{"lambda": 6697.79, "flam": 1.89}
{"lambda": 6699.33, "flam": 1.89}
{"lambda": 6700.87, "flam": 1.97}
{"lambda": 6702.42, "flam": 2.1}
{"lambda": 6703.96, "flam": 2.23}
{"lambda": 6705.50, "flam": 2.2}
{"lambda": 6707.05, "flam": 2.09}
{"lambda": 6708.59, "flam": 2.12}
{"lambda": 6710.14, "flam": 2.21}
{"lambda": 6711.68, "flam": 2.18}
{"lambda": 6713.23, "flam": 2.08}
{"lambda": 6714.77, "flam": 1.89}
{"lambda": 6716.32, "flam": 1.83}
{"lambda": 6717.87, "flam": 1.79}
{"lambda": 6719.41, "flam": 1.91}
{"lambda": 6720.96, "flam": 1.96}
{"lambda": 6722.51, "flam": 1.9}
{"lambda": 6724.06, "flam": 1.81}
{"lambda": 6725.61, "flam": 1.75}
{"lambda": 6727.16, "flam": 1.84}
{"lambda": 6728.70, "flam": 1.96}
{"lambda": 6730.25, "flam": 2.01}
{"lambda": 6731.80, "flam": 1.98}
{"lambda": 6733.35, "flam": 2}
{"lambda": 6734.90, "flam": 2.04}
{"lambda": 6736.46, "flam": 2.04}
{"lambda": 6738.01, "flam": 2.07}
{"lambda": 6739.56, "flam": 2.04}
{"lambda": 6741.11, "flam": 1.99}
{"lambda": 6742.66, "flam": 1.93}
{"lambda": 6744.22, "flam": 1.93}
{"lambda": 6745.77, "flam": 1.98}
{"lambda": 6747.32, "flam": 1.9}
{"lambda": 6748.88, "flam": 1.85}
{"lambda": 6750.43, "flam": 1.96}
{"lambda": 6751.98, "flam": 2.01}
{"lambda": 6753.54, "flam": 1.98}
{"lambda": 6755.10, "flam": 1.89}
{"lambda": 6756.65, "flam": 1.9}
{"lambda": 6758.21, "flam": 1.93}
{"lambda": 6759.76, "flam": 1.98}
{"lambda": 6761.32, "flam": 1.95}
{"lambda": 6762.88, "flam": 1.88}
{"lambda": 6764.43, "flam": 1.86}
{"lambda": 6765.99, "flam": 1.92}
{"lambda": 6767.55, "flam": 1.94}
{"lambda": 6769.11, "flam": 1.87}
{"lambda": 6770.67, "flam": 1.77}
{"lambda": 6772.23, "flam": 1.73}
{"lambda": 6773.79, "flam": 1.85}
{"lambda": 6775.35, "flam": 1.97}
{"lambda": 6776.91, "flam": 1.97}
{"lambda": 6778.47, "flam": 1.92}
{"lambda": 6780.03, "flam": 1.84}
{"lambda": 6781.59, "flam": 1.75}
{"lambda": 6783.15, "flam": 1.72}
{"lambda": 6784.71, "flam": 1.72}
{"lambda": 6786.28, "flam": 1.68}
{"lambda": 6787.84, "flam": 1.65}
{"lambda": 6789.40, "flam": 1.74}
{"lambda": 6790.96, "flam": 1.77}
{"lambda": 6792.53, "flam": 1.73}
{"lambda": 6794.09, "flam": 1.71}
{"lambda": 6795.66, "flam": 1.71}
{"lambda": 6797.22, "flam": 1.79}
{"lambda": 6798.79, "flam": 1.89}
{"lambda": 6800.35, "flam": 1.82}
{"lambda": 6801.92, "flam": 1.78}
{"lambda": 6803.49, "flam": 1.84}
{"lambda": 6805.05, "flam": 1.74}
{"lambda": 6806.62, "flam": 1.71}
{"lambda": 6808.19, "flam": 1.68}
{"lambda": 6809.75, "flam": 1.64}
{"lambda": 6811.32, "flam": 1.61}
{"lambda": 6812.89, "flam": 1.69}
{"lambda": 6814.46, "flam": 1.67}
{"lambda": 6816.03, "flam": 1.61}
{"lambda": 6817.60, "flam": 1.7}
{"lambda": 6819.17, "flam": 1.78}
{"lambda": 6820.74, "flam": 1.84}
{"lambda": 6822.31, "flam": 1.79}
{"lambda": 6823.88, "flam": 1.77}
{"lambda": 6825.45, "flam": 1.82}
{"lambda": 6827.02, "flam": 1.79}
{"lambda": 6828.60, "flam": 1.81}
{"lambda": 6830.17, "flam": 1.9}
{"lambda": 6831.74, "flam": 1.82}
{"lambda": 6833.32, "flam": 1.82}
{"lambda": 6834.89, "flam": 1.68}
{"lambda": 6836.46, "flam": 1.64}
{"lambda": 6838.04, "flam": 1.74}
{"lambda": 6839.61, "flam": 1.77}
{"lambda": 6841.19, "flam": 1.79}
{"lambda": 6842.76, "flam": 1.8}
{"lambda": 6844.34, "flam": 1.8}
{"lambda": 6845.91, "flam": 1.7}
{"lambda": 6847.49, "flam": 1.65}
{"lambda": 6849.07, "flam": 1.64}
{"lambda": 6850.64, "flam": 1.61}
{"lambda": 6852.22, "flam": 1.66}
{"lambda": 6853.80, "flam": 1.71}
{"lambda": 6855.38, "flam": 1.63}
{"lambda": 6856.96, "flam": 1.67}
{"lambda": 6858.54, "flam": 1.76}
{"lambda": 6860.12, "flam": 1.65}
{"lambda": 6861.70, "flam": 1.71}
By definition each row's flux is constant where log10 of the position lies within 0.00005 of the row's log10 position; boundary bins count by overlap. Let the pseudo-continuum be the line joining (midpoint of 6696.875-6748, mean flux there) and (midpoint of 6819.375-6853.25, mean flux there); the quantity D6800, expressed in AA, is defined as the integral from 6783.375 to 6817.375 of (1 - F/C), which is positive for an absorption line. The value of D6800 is 2.0 AA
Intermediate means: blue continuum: 1.99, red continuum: 1.75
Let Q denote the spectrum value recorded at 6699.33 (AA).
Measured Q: 1.89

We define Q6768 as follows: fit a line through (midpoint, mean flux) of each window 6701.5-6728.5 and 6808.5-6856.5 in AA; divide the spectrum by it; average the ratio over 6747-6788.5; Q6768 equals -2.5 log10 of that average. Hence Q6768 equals 0.00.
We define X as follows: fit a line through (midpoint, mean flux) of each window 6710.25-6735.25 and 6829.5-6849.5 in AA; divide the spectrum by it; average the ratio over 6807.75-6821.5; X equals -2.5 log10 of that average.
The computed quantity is 0.06 mag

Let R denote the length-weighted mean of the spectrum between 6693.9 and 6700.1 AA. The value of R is 1.94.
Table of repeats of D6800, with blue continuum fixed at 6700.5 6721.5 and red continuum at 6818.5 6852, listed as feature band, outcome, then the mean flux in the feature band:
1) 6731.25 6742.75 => -0.2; 2.02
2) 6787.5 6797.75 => 0.7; 1.73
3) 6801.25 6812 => 0.6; 1.72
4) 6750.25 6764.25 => 0.0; 1.94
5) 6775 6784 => 0.1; 1.86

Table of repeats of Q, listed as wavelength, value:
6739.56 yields 2.04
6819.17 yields 1.78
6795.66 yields 1.71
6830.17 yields 1.9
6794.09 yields 1.71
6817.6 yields 1.7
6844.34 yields 1.8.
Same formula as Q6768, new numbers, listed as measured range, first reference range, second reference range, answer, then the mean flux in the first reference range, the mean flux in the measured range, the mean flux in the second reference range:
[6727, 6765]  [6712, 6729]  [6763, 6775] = -0.050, 1.89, 1.96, 1.85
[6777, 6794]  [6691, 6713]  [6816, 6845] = 0.071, 2.07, 1.76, 1.78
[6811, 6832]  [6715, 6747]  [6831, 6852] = 0.003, 1.94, 1.76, 1.73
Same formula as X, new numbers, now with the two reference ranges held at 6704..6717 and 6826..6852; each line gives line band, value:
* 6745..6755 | 0.02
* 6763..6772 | 0.04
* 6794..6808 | 0.04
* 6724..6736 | 0.05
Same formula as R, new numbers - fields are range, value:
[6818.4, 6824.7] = 1.8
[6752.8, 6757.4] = 1.92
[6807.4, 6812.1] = 1.64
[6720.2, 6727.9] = 1.85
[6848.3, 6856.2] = 1.65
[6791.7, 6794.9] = 1.72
